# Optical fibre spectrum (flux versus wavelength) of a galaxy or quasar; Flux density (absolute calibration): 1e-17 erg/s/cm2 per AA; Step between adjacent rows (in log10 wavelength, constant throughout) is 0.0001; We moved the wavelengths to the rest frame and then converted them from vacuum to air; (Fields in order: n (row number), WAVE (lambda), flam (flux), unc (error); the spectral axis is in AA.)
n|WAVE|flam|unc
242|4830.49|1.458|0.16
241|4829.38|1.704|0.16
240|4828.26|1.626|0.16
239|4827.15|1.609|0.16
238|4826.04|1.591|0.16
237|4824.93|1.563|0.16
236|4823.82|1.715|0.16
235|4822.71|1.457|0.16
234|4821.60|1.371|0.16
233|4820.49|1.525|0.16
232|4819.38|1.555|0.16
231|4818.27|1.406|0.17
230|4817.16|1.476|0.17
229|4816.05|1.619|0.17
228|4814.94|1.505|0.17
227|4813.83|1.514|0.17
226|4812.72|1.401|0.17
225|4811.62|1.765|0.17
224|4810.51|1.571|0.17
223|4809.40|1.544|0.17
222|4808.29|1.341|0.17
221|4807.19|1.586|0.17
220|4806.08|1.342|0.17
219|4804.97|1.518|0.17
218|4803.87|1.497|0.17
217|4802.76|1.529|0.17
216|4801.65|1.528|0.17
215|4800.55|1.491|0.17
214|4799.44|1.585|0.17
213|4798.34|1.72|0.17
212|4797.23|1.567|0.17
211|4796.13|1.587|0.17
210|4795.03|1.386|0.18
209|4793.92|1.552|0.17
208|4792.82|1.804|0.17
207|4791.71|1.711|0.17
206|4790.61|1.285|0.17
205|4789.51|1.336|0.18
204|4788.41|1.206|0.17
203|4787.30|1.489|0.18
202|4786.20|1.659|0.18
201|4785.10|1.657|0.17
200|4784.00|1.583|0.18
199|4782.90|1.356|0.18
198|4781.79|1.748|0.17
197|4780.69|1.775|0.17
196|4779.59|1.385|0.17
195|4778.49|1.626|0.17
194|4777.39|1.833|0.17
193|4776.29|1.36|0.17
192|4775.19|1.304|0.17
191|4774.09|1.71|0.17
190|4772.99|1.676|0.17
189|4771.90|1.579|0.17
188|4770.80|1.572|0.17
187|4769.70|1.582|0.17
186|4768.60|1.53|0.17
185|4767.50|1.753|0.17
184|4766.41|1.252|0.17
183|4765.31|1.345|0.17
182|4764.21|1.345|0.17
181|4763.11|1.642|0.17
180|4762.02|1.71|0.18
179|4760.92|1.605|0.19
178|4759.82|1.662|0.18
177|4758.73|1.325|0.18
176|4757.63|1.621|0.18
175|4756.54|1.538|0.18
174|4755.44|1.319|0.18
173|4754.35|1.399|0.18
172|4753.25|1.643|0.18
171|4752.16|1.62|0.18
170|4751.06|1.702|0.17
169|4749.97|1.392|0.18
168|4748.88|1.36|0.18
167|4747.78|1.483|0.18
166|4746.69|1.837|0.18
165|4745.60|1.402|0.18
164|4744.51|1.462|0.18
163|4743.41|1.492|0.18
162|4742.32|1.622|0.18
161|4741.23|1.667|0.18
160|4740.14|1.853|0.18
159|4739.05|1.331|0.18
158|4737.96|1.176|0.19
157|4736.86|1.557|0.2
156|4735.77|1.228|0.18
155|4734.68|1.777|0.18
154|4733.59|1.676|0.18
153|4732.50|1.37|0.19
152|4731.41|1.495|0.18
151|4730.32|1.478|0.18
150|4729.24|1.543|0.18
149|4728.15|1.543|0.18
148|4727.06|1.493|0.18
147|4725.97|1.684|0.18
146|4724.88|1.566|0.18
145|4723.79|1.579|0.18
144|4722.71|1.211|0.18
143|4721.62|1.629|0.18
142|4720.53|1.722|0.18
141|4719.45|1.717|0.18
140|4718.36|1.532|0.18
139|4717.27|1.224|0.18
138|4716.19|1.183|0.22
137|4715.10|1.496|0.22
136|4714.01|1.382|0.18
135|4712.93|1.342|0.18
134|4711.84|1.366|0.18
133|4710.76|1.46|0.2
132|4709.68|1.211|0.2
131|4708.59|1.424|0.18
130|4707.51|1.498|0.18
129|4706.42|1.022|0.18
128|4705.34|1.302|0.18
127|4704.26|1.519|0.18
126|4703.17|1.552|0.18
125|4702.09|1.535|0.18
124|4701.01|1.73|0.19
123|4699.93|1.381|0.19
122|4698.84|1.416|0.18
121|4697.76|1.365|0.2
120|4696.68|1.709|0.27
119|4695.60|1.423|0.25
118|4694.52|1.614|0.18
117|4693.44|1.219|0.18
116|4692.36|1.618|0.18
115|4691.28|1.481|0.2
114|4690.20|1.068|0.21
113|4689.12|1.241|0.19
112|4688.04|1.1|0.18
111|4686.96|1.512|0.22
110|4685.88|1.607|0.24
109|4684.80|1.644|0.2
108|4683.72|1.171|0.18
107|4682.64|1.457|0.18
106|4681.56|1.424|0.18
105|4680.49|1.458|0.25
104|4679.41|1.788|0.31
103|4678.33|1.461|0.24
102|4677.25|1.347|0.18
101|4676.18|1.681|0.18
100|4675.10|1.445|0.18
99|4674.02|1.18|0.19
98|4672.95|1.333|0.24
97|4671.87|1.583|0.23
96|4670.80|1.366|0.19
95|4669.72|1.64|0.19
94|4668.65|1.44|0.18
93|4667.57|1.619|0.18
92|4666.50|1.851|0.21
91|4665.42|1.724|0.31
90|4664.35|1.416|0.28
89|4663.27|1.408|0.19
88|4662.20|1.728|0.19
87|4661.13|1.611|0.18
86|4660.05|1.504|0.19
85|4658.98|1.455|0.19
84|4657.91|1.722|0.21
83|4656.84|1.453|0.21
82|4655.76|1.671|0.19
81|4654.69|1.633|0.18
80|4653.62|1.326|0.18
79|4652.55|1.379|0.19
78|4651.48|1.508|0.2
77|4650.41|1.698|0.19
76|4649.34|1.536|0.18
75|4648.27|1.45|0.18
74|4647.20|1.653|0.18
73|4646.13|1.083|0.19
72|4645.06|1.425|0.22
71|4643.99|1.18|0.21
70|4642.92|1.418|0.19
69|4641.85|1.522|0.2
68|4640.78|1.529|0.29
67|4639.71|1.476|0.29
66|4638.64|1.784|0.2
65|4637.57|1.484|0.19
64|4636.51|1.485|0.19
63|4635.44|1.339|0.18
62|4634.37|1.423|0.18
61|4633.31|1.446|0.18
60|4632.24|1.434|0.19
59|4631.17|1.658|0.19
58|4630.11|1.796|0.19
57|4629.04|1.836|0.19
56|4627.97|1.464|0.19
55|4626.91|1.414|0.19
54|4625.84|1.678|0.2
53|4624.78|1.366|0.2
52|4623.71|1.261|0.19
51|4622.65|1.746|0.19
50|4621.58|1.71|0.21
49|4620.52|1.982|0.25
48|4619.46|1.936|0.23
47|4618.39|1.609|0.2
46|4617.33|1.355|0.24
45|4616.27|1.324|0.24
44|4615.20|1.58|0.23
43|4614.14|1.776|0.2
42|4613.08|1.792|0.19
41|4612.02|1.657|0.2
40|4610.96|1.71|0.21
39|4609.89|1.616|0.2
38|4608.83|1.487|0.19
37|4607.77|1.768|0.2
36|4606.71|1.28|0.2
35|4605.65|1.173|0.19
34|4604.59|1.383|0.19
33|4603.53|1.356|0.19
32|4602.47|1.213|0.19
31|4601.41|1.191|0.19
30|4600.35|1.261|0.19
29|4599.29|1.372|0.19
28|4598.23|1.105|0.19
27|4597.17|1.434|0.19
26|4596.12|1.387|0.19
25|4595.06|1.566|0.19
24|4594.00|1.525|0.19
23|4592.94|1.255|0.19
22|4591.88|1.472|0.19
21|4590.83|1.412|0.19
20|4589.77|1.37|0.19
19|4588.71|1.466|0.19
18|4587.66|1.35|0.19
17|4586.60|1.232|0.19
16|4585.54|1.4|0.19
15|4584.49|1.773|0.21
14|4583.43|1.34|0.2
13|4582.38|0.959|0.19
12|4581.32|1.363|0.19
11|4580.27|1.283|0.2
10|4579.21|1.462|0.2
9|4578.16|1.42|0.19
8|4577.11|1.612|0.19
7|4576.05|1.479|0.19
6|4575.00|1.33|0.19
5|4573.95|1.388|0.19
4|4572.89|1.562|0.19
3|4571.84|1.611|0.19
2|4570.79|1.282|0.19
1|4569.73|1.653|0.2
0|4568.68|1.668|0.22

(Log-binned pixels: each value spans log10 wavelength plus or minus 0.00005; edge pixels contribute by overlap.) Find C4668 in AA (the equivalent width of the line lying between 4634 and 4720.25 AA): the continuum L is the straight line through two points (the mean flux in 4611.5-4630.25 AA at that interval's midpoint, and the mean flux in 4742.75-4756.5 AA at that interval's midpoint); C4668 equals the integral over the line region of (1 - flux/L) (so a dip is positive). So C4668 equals 6.0 AA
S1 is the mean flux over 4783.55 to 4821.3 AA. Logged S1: 1.52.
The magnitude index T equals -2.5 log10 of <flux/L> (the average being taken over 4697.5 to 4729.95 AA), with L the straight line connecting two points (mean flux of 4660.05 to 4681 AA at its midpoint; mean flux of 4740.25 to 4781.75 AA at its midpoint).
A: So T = 0.06 mag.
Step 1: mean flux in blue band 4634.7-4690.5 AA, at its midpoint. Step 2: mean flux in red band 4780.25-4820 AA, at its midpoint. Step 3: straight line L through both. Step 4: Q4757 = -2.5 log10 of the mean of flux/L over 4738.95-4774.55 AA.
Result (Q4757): -0.02 mag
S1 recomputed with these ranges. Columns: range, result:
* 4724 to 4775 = 1.53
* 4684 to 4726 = 1.44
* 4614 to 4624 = 1.63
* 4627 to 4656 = 1.5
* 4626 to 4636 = 1.54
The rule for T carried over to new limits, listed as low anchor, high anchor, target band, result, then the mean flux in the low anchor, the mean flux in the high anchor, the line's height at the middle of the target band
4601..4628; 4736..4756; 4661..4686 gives 0.009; 1.53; 1.51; 1.52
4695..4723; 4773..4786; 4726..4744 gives -0.023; 1.44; 1.58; 1.49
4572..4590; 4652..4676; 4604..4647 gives -0.049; 1.4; 1.52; 1.47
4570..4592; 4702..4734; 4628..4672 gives -0.069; 1.41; 1.46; 1.43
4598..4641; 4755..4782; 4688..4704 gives 0.069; 1.52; 1.55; 1.54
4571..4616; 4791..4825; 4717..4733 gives -0.020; 1.43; 1.54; 1.5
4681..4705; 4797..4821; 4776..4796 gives -0.025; 1.44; 1.53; 1.51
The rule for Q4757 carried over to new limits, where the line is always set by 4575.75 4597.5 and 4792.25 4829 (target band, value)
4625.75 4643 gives -0.076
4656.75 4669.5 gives -0.094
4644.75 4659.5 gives -0.041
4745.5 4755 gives -0.027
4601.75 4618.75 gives -0.059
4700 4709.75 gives 0.036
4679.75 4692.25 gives 0.056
